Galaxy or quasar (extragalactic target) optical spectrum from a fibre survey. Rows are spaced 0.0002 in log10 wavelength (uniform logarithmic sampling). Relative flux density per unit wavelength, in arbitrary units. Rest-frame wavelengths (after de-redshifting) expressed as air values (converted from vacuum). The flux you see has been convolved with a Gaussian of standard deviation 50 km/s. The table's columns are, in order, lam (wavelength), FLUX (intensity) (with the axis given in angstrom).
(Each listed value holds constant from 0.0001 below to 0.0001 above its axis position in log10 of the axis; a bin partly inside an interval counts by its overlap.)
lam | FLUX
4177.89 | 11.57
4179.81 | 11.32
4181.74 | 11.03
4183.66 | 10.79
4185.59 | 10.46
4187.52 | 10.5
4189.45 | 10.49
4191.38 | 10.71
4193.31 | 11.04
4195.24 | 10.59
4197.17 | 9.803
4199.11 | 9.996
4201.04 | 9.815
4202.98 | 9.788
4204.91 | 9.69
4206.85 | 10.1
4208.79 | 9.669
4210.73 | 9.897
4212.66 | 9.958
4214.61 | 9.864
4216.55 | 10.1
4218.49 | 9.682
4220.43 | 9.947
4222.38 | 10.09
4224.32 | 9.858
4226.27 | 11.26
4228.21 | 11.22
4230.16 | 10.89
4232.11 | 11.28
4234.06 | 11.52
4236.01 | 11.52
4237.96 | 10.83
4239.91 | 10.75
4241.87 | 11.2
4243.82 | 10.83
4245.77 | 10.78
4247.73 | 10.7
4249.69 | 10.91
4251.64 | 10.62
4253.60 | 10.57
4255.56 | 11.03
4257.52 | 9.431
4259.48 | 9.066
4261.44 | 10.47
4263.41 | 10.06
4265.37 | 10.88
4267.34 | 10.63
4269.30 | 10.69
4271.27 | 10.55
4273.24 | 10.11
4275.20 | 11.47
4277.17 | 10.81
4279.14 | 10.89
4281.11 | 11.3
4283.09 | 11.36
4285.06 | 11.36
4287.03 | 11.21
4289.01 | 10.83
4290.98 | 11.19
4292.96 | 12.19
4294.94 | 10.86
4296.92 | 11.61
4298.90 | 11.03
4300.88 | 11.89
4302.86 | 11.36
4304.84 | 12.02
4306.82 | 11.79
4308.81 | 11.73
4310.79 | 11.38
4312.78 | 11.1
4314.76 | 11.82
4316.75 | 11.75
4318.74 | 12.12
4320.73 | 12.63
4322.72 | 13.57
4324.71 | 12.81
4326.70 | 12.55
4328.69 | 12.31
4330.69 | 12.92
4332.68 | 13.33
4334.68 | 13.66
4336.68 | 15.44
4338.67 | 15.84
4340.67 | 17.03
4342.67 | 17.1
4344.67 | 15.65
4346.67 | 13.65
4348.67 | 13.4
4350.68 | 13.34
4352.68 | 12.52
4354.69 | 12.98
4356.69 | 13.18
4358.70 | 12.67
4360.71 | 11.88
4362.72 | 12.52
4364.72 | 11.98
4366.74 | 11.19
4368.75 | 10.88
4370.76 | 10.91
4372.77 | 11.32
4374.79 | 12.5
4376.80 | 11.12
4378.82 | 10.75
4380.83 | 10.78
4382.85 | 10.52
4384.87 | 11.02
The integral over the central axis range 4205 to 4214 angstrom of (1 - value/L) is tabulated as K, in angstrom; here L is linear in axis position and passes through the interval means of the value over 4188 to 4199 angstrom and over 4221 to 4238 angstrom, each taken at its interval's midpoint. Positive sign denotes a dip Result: 0.7 angstrom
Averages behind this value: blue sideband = 10.5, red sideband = 10.9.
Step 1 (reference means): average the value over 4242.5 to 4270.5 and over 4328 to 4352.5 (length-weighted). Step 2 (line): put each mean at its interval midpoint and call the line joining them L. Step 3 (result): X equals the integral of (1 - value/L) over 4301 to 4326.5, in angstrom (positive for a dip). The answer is 2.3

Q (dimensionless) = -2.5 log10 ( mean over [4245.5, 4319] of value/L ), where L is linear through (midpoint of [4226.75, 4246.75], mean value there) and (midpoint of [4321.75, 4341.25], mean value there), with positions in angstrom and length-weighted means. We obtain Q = 0.13 mag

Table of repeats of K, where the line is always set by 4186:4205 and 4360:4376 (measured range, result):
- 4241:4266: 0.55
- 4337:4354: -4.97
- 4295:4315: -0.70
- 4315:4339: -3.84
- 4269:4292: -0.09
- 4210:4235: 0.14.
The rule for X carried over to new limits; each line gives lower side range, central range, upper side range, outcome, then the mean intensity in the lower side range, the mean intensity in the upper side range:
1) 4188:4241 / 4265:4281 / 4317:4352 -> 1.7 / 10.4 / 13.9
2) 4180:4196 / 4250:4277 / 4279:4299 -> 1.7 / 10.7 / 11.3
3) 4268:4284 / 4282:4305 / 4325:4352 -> 0.9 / 10.9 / 14.3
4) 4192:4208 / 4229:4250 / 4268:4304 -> -0.9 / 10.1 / 11.2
